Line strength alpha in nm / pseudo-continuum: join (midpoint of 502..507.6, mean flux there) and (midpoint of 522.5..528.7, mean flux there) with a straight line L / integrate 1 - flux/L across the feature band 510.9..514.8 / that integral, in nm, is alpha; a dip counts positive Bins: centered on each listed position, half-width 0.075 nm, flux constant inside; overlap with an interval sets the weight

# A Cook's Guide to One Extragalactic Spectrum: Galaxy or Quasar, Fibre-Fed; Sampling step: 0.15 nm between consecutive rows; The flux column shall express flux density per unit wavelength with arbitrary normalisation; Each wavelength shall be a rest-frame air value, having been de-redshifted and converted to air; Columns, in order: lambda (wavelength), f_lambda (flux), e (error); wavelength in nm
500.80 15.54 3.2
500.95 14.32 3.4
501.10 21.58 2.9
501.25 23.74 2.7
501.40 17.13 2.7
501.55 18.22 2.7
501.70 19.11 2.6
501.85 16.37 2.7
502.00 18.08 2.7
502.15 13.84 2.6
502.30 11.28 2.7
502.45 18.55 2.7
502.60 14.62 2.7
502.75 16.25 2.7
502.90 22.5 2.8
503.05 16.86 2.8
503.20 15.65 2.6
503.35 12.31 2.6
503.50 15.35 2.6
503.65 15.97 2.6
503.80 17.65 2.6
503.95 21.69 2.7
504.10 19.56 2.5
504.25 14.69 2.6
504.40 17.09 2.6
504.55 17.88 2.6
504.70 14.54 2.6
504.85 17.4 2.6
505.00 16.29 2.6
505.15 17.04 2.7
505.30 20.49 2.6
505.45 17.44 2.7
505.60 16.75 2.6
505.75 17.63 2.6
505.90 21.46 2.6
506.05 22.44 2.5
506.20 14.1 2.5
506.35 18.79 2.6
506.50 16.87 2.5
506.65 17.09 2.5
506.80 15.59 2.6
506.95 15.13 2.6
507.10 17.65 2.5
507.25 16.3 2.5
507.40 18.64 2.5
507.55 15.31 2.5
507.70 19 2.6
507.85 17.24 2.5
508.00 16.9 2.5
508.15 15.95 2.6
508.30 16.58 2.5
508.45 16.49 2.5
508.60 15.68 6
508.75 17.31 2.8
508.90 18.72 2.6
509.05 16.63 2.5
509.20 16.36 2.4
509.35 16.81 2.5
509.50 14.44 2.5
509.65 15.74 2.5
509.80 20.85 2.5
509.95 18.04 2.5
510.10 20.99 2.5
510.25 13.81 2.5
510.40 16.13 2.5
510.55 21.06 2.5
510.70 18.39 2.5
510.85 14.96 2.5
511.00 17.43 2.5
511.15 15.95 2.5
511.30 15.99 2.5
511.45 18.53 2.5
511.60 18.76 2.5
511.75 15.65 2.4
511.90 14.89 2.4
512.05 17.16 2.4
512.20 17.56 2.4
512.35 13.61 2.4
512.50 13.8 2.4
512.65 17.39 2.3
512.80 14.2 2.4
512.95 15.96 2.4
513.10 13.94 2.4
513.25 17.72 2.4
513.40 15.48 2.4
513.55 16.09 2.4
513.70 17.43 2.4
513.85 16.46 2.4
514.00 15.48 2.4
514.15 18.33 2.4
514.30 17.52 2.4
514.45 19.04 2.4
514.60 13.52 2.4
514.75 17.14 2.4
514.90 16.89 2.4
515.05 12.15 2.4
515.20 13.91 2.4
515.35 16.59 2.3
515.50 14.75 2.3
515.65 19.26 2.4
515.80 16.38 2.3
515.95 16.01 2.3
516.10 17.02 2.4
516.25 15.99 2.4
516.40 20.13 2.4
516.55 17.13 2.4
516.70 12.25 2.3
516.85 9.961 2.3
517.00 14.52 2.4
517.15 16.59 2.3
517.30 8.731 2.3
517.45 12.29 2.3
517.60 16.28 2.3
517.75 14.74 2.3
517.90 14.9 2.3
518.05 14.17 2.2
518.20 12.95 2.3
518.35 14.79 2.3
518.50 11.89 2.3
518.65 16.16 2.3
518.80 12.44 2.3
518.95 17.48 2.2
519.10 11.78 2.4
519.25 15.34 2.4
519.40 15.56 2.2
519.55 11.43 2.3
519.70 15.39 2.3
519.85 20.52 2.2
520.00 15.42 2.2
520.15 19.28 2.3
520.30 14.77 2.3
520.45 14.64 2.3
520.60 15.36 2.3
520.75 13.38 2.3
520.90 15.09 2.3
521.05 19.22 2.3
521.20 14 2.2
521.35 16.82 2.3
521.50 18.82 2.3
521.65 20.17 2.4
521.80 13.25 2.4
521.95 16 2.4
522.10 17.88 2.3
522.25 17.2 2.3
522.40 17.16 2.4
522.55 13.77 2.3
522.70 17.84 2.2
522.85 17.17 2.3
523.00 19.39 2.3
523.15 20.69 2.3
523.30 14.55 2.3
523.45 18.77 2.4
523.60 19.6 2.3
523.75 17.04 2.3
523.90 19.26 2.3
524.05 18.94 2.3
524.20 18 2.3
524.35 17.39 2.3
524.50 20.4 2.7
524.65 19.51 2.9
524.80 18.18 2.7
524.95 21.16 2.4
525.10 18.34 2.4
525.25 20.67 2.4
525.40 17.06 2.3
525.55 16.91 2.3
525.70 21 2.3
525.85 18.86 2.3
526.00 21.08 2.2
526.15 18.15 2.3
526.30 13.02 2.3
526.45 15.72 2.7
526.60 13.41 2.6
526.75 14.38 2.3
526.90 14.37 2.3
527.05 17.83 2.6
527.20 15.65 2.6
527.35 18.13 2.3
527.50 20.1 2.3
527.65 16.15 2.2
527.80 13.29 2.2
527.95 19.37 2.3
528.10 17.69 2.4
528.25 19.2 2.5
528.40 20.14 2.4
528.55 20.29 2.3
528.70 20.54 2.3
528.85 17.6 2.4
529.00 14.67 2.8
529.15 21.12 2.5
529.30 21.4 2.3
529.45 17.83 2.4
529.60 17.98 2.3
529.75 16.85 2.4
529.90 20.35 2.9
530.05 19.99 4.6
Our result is 0.23 nm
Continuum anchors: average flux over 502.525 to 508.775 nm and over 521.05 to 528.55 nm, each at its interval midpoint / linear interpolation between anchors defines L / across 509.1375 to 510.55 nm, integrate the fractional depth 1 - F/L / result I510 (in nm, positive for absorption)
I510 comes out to 0.002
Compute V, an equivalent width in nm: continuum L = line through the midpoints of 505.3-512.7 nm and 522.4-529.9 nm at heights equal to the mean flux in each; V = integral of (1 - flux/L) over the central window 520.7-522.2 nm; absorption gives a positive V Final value 0.10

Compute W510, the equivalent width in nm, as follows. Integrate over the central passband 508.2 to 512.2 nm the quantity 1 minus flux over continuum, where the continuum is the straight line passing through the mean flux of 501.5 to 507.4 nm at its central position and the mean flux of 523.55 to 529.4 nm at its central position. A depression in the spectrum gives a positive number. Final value 0.07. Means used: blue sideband 17.1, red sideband 18.1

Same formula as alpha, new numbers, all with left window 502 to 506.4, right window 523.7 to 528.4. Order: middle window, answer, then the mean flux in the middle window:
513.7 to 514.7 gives 0.04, 16.8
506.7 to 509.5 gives 0.08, 16.7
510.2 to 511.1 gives 0.02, 17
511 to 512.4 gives 0.06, 16.6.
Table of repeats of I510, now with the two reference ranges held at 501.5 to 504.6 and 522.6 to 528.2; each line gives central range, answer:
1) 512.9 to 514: 0.07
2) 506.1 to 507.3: 0.03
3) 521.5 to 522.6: 0.06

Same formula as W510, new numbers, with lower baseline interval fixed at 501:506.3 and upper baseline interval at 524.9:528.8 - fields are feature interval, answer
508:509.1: 0.047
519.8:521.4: 0.139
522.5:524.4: -0.023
